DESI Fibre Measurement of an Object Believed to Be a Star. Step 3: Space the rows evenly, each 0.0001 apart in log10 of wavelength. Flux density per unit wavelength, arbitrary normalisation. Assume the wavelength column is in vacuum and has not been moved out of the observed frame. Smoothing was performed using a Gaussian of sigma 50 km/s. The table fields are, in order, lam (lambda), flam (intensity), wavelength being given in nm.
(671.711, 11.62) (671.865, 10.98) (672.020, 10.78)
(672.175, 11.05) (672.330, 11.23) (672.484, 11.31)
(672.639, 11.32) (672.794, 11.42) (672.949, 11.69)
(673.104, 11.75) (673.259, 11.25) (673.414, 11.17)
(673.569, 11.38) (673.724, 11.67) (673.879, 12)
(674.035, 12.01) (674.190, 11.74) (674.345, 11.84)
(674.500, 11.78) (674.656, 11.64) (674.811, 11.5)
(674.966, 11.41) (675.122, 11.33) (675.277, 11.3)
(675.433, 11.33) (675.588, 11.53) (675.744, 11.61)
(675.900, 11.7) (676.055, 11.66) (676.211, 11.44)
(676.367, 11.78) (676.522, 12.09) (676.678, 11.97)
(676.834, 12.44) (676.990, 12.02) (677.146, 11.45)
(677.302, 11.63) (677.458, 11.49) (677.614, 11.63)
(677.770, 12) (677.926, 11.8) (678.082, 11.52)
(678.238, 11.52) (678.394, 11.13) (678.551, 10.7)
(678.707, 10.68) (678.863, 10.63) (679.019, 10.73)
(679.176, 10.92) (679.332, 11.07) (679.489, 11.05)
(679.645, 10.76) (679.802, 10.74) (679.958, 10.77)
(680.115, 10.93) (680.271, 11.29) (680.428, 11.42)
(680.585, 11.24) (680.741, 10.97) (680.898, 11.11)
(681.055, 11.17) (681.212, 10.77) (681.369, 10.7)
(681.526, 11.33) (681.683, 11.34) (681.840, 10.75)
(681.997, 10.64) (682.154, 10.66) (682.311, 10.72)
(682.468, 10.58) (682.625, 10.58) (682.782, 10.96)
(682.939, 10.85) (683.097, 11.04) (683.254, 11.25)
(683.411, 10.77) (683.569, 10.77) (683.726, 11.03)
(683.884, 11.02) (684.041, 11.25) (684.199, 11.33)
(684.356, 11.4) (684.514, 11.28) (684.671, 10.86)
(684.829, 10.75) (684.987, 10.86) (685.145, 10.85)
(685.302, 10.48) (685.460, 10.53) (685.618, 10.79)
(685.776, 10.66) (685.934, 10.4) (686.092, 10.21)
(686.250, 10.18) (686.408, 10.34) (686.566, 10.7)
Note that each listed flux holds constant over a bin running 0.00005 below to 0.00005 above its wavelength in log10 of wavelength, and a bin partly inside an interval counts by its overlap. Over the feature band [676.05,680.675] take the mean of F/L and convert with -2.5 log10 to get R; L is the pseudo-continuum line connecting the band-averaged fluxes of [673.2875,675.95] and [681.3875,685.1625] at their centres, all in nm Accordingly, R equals 0.00 mag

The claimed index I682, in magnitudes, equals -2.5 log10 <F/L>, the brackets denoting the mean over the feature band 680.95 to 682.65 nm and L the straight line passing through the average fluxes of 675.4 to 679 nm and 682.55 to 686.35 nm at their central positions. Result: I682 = 0.02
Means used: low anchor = 11.5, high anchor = 10.8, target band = 10.9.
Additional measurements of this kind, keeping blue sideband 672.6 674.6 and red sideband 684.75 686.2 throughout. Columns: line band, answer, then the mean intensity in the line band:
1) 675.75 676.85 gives -0.04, 11.8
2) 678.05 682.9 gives 0.01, 10.9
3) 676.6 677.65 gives -0.05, 11.8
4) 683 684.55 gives -0.04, 11.1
